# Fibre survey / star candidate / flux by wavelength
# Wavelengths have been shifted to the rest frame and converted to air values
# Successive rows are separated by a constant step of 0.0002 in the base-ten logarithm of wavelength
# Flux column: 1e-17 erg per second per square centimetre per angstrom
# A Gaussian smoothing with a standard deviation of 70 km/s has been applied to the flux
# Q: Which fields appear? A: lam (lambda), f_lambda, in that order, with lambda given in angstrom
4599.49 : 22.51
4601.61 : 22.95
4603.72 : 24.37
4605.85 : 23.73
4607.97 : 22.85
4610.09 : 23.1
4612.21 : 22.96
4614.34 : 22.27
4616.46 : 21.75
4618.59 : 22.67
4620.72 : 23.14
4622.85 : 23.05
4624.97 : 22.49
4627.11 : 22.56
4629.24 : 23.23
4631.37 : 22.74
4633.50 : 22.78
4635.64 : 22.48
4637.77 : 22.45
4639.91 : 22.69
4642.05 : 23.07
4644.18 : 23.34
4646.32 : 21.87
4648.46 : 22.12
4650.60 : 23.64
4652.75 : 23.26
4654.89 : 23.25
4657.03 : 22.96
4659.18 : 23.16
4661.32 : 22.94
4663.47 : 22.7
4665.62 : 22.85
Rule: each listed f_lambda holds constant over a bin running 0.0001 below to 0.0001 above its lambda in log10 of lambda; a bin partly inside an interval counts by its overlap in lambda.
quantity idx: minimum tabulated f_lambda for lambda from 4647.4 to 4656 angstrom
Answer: 22.12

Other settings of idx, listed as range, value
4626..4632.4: 22.56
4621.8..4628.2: 22.49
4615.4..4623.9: 21.75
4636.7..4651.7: 21.87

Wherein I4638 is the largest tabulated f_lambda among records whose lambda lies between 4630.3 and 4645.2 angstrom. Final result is 23.34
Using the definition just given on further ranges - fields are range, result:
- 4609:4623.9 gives 23.14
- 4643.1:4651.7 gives 23.64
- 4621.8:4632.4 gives 23.23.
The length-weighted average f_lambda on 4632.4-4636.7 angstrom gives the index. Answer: 22.6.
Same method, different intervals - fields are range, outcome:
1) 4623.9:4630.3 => 22.8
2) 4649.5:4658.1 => 23.3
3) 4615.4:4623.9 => 22.6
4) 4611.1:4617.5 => 22.3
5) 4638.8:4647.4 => 22.7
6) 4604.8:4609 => 23.3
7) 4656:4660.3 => 23.1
